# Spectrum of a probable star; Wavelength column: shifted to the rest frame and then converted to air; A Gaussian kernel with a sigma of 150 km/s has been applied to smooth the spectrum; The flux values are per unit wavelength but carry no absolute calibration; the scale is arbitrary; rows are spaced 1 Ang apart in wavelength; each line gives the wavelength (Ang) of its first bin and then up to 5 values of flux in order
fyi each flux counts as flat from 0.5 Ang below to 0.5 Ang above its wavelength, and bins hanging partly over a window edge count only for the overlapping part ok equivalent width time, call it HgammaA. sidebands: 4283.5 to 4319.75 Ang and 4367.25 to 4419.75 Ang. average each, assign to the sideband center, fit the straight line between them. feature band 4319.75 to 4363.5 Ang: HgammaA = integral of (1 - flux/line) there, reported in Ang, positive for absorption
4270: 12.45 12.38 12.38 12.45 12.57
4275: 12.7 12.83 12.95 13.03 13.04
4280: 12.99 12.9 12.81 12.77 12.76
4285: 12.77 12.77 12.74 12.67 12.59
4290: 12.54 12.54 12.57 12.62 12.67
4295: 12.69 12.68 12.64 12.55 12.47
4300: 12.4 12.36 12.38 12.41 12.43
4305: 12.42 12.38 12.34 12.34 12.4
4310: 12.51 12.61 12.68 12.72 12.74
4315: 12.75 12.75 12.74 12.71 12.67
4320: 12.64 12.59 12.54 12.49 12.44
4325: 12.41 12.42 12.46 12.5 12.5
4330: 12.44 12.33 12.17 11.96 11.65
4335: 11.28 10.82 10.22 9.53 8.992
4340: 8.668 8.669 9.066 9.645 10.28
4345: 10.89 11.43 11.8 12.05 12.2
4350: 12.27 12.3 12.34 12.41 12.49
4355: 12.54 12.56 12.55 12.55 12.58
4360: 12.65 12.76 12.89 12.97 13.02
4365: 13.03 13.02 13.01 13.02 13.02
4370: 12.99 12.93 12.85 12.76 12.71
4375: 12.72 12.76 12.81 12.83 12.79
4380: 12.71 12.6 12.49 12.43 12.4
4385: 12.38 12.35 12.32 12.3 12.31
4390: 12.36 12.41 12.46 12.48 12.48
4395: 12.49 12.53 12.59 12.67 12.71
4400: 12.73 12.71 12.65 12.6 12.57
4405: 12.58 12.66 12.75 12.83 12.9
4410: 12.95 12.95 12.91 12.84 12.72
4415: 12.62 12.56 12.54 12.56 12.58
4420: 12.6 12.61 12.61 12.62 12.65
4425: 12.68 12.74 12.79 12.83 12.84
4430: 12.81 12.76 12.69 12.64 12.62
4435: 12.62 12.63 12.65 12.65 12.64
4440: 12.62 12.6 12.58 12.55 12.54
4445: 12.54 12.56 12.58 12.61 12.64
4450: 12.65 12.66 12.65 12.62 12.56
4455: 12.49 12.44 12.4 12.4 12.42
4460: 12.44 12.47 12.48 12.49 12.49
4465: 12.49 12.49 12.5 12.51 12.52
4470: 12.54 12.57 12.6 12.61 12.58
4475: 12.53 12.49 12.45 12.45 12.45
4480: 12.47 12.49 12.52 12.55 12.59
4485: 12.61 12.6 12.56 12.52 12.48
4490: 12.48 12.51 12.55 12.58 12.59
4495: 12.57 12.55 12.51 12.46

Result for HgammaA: 3.0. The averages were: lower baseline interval 12.6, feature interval 11.7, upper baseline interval 12.7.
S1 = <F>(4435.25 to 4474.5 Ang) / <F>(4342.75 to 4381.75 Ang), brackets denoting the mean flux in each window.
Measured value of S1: 1.01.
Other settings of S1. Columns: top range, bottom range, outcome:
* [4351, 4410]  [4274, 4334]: 1.01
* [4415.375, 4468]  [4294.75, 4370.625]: 1.04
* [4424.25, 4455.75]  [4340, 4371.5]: 1.05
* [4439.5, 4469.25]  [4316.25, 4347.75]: 1.09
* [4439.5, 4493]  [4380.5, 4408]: 1.00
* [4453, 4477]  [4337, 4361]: 1.10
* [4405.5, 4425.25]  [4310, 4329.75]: 1.01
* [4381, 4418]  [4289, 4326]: 1.00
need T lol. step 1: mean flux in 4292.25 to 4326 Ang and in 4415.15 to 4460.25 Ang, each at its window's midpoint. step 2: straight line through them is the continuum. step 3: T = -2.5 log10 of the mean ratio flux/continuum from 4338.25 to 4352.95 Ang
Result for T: 0.17 mag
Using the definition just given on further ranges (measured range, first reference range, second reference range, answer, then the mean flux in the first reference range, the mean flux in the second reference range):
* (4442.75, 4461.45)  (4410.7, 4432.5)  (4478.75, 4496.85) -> 0.008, 12.7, 12.5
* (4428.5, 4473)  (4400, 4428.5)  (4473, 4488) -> 0.003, 12.7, 12.5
